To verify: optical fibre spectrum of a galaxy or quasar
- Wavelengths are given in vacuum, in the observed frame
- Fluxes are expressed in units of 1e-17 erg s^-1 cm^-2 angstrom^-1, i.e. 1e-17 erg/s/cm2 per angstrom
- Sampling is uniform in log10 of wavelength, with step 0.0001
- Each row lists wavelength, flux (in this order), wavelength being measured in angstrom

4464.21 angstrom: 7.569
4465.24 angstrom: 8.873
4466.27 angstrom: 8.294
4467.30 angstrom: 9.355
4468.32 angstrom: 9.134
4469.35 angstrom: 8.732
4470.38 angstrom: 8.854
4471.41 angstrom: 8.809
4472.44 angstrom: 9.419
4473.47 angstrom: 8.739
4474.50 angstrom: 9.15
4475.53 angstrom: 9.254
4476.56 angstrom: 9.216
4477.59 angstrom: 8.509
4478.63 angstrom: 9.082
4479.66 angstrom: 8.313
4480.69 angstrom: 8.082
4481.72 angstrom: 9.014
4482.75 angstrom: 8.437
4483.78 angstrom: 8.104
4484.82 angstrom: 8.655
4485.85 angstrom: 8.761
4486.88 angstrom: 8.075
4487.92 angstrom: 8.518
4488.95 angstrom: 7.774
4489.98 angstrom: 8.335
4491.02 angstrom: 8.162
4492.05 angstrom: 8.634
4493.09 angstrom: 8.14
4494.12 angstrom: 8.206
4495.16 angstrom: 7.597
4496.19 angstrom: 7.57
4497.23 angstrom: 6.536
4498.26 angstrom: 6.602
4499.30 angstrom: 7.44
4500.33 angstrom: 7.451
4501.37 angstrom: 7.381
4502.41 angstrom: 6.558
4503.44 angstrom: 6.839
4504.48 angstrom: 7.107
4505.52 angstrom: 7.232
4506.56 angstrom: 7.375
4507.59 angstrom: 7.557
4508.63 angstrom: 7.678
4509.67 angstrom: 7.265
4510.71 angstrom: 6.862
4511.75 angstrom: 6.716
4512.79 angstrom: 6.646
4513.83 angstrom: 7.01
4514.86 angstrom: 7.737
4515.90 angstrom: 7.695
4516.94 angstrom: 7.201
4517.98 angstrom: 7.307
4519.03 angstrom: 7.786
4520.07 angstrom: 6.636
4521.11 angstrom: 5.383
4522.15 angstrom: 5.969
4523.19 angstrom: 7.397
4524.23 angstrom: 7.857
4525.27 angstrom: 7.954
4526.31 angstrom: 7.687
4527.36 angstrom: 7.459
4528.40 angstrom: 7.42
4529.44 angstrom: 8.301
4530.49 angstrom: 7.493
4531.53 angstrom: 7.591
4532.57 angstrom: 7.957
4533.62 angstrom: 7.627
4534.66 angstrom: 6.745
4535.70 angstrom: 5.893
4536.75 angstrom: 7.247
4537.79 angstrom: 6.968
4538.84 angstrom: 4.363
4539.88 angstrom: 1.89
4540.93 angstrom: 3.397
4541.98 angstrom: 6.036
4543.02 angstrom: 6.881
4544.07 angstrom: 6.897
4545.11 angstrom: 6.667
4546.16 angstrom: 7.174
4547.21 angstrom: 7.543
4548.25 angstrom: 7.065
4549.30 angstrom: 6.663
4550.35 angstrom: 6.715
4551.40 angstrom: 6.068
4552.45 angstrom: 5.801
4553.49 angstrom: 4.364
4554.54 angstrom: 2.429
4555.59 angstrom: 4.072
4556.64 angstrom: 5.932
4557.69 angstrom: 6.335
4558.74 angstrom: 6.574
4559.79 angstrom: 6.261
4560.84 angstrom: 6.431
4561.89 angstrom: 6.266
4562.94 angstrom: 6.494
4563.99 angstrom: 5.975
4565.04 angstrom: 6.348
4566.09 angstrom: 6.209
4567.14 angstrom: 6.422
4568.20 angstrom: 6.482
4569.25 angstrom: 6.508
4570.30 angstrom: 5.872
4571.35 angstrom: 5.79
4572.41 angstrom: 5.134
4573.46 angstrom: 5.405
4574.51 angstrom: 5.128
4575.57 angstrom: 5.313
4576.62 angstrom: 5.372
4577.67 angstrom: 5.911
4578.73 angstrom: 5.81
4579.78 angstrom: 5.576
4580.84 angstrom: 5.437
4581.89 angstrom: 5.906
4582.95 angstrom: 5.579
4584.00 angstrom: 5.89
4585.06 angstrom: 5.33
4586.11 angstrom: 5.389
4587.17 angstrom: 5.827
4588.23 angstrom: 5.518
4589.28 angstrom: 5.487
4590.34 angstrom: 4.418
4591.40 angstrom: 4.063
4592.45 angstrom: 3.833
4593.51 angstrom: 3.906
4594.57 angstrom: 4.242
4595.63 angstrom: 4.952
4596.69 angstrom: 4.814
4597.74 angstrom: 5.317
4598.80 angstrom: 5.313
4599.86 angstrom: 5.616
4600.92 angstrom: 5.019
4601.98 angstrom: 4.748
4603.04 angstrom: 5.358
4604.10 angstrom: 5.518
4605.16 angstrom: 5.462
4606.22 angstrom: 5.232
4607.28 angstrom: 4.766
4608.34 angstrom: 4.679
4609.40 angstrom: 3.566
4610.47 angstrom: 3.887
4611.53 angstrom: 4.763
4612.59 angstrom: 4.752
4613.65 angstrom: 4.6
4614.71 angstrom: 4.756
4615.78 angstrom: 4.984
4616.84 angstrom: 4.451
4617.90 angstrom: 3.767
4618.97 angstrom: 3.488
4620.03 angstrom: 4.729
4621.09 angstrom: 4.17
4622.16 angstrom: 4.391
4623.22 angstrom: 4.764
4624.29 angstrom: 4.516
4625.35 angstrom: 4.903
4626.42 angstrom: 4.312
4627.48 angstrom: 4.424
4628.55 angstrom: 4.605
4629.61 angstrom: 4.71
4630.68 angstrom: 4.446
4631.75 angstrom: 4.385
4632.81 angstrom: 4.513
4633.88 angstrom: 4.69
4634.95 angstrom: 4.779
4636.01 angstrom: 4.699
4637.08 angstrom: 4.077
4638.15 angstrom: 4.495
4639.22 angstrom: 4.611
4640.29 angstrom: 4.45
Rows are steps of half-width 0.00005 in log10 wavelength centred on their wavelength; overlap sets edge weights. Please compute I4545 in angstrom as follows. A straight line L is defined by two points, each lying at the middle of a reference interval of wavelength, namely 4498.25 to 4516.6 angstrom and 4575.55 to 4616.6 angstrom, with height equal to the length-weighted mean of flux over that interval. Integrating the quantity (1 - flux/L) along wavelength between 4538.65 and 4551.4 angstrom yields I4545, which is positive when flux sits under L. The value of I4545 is 0.6 angstrom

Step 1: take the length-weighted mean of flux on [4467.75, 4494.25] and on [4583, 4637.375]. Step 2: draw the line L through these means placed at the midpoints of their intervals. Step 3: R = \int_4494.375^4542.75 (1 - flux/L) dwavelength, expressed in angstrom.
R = 3.7 angstrom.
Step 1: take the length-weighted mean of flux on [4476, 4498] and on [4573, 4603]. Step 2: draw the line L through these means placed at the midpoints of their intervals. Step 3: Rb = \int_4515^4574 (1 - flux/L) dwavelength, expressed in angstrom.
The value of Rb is 0.96 angstrom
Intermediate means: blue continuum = 8.25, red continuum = 5.18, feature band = 6.4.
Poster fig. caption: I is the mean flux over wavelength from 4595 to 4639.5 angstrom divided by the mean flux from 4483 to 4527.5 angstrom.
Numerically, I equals 0.62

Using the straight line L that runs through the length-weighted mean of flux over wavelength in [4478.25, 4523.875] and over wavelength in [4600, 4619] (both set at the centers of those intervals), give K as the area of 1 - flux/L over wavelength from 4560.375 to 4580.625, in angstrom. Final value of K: -0.6 angstrom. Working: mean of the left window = 7.56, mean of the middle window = 5.91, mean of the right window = 4.7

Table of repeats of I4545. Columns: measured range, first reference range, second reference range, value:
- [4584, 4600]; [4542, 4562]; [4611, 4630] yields 0.7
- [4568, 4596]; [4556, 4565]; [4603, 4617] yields 1.5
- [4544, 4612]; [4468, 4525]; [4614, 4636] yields 2.5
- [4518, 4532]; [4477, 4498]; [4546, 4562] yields -0.8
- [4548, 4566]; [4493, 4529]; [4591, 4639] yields 0.6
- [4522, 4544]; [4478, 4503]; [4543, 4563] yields 0.1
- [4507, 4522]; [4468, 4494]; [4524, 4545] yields 0.7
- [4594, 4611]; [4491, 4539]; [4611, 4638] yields 0.5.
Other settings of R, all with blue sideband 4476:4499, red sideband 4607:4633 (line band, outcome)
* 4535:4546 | 1.64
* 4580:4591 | -0.08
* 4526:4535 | -0.81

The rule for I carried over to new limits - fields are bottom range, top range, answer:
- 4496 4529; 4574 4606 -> 0.73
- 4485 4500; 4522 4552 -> 0.85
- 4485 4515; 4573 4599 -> 0.69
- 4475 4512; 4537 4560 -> 0.73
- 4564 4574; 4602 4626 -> 0.77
